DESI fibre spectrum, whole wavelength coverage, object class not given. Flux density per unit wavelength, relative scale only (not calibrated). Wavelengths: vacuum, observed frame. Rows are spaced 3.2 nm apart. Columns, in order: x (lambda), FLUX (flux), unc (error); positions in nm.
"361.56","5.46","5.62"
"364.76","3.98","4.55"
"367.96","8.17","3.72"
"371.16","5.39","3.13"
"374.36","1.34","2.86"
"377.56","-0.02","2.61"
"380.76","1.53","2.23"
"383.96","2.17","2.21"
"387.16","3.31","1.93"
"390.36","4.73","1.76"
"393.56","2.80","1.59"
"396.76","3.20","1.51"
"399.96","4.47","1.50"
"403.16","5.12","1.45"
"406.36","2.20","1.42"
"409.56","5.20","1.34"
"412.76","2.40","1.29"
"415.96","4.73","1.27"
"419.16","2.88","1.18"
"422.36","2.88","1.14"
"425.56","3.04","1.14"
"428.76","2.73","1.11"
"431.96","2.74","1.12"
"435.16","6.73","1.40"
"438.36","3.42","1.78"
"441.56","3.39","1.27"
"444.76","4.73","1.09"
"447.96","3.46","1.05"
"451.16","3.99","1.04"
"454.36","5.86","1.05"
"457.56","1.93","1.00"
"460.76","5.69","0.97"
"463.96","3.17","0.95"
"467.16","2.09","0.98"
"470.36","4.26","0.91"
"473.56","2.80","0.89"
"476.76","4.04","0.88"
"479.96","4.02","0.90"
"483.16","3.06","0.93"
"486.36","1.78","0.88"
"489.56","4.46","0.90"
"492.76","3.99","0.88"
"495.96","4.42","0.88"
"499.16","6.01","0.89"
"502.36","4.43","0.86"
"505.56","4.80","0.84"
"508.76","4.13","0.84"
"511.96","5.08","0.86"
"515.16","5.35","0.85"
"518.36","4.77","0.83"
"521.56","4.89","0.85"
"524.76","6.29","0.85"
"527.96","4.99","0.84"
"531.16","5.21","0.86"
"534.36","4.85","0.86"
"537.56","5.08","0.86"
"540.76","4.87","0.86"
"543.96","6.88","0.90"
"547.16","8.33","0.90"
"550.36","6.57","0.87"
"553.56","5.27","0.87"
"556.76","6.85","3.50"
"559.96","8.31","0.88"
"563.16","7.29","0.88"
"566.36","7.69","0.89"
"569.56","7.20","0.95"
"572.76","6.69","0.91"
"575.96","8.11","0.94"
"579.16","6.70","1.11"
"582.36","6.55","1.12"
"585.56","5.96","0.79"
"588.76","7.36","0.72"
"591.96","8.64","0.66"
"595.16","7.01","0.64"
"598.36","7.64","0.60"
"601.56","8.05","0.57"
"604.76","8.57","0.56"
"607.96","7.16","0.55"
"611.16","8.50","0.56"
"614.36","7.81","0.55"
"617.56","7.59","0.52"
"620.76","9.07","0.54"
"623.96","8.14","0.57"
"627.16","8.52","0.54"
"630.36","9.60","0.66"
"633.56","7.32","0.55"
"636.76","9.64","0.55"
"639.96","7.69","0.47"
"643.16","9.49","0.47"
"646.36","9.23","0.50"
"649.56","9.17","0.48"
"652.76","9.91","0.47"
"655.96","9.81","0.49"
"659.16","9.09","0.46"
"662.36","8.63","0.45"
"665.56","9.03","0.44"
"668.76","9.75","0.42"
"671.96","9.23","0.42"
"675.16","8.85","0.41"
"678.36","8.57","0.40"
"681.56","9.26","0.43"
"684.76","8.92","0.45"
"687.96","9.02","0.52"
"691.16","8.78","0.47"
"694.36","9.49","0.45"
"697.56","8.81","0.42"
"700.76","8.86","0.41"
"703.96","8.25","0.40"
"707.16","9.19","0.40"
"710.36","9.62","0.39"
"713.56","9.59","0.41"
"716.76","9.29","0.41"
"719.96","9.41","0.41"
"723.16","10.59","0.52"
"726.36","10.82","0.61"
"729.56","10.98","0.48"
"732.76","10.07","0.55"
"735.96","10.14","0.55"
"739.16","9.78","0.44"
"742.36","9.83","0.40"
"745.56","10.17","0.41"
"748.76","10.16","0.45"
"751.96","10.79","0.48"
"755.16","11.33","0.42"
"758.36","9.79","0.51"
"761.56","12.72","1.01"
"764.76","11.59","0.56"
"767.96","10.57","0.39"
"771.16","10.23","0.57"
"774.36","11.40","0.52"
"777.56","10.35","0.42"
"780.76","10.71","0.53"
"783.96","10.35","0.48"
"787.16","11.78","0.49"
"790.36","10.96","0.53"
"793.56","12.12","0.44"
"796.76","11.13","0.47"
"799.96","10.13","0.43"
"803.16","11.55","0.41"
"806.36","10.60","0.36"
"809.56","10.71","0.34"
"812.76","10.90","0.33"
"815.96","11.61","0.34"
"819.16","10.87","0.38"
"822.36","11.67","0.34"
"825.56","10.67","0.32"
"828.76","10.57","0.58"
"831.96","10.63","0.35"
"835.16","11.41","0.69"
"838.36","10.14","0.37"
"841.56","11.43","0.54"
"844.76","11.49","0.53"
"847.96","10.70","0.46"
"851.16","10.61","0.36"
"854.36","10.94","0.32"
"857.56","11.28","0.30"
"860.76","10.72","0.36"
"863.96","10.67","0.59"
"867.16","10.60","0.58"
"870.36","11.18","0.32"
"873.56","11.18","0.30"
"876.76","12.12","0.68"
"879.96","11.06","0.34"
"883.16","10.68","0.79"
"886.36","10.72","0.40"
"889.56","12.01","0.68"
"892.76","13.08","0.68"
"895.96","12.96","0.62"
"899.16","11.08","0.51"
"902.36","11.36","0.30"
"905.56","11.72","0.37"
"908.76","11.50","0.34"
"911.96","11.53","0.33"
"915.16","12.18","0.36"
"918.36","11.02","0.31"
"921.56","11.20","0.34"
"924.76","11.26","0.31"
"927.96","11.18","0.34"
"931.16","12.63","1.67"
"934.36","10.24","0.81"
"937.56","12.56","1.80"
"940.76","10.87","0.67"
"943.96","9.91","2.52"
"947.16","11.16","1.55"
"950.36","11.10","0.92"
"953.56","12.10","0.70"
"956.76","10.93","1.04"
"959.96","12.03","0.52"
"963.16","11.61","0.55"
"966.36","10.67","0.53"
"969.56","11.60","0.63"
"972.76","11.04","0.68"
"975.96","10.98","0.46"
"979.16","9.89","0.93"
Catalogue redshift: 0.36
